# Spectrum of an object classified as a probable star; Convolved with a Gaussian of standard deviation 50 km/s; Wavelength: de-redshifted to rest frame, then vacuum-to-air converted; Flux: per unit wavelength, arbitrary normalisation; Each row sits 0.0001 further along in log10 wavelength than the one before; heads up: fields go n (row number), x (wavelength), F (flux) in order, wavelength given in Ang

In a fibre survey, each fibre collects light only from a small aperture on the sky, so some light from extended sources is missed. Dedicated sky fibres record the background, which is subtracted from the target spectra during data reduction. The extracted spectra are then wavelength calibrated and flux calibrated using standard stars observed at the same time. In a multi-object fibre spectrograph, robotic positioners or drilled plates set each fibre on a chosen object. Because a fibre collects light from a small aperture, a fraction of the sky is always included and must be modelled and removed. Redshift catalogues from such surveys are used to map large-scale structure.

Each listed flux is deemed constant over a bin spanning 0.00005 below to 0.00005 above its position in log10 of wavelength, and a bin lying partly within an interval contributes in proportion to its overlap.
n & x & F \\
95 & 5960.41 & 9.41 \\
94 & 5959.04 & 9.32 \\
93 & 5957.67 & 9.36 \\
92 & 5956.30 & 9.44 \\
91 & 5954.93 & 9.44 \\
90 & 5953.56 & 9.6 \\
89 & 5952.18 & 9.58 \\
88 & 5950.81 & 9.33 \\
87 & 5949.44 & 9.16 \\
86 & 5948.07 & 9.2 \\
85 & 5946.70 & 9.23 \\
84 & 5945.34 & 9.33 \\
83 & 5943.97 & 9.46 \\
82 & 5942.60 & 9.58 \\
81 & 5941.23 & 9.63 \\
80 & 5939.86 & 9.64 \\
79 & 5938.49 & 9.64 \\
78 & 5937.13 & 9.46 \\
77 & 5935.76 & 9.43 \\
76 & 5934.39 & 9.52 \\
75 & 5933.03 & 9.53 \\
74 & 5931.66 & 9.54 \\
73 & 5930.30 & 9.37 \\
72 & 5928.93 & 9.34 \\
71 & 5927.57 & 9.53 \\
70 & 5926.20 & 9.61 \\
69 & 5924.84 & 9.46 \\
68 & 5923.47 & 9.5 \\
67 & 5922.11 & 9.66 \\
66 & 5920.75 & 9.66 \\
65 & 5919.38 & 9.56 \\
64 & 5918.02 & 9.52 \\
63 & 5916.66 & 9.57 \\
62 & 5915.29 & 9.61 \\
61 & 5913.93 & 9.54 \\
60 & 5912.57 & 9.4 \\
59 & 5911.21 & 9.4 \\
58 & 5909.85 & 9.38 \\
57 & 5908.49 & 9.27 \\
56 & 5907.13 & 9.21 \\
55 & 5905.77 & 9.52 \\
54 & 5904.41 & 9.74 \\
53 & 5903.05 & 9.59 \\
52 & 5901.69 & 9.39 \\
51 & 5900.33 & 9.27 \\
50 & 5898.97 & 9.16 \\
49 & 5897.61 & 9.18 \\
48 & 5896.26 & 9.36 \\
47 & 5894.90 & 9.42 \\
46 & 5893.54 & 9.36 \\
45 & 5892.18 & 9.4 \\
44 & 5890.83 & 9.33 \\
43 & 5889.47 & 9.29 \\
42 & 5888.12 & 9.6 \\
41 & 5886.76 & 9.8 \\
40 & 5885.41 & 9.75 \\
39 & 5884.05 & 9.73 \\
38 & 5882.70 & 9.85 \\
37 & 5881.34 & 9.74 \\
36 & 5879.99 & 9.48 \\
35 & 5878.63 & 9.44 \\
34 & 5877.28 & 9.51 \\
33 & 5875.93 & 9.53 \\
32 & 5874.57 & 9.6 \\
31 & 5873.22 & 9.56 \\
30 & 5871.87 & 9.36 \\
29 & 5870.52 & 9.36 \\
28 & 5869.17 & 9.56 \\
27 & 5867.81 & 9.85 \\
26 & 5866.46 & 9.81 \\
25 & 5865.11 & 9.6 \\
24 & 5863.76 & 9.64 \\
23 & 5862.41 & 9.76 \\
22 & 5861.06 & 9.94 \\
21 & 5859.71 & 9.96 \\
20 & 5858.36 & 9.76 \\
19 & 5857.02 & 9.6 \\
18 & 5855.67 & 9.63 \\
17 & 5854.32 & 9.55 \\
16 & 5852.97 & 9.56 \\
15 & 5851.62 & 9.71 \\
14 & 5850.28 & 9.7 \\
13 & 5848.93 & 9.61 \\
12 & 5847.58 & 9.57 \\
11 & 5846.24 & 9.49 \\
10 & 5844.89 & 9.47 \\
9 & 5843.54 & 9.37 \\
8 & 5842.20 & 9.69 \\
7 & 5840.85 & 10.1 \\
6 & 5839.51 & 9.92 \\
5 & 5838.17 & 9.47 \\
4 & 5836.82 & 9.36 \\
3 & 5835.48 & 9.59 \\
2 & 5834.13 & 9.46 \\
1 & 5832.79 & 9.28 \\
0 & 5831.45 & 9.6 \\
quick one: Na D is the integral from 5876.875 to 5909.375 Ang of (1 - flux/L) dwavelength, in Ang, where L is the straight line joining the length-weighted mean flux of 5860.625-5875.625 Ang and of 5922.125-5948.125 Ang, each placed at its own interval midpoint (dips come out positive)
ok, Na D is 0.3 Ang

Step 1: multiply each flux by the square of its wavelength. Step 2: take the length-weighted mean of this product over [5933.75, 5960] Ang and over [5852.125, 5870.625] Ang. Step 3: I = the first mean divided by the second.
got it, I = 1.0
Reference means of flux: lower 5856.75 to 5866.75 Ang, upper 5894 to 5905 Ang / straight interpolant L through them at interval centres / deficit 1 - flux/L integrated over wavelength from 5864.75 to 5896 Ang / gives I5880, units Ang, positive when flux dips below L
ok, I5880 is 0.1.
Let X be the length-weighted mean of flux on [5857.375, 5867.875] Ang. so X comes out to 9.79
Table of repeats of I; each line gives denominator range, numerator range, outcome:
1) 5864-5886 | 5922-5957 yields 1.01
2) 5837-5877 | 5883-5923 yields 1.00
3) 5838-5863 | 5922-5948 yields 1.01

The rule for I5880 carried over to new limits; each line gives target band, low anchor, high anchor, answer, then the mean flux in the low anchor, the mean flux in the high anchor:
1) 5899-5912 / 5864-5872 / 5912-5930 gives 0.20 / 9.6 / 9.53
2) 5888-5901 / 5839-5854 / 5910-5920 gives 0.31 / 9.65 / 9.51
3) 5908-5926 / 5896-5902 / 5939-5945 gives -0.24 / 9.26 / 9.55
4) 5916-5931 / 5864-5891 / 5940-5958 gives -0.07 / 9.59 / 9.42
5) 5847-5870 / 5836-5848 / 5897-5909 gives -0.36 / 9.61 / 9.37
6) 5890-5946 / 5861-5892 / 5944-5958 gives 0.06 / 9.6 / 9.37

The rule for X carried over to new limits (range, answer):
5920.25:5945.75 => 9.52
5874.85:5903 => 9.48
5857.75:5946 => 9.53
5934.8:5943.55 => 9.55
